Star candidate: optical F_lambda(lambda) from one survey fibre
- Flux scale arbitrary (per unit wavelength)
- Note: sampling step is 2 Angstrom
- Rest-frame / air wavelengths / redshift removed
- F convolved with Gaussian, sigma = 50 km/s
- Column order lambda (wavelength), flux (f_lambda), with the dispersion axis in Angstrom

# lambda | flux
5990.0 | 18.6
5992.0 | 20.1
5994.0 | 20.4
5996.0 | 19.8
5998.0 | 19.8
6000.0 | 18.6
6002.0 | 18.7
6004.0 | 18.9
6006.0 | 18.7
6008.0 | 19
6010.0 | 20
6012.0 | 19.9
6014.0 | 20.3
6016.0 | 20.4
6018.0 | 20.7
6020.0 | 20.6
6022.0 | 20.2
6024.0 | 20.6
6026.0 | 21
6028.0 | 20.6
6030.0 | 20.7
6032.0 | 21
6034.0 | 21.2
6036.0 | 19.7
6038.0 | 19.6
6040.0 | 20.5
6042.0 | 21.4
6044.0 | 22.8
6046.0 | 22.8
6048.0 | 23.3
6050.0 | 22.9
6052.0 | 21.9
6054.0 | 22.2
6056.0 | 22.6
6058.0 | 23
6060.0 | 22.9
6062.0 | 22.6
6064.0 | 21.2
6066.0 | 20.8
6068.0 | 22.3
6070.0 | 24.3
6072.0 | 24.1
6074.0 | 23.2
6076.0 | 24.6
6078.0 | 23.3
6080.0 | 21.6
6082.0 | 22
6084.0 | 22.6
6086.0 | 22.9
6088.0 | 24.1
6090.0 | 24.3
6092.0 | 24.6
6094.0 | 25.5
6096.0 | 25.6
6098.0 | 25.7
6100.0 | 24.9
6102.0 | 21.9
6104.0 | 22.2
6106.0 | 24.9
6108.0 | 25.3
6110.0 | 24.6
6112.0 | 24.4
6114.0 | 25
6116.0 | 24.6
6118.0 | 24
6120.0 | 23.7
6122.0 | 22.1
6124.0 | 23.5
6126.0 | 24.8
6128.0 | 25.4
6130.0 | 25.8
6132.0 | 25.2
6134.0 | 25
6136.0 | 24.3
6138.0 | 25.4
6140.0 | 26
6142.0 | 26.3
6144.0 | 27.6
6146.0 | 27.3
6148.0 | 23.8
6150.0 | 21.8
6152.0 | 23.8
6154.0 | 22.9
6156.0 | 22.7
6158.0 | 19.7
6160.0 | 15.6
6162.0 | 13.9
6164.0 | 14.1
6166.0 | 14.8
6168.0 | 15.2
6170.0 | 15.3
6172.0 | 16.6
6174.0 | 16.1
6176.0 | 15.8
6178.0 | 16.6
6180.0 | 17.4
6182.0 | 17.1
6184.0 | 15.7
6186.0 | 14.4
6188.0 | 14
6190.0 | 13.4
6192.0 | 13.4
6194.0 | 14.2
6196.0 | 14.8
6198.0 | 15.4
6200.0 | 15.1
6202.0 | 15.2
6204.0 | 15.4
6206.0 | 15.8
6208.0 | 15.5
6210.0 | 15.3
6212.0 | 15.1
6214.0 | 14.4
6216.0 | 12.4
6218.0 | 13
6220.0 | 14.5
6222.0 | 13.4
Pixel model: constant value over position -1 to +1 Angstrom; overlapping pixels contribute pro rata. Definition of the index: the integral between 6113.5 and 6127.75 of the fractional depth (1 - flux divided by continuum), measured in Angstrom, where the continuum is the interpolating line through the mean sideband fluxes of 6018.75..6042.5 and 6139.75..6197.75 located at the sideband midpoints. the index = -3.8 Angstrom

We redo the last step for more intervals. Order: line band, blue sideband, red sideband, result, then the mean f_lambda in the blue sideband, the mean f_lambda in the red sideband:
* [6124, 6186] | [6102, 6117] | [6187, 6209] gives -3.6 Angstrom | 24.3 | 14.7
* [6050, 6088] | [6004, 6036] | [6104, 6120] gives -0.4 Angstrom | 20.3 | 24.5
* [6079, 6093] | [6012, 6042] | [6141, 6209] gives -2.8 Angstrom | 20.5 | 17.5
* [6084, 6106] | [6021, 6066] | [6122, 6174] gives -2.5 Angstrom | 21.6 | 21.8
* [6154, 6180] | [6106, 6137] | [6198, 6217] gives 3.8 Angstrom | 24.5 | 14.9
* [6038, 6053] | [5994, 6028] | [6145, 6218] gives -2.2 Angstrom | 19.9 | 16.6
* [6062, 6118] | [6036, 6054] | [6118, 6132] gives -1.2 Angstrom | 21.8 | 24.3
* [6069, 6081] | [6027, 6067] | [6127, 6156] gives -0.5 Angstrom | 21.7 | 25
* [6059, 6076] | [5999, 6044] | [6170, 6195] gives -3.6 Angstrom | 20.2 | 15.4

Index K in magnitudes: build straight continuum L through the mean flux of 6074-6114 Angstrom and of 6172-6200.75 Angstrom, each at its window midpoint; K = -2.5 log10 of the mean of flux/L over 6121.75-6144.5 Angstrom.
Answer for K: -0.24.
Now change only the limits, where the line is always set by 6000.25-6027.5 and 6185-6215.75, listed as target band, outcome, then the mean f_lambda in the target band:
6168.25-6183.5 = -0.065 mag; 16.3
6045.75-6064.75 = -0.200 mag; 22.5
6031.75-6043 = -0.071 mag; 20.5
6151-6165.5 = -0.183 mag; 18.8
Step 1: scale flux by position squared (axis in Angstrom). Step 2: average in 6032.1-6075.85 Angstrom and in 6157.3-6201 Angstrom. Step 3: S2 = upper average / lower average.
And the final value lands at 0.72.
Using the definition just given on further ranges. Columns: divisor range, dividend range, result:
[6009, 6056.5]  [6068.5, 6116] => 1.16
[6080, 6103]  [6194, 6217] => 0.65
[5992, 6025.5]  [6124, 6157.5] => 1.31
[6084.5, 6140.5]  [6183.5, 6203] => 0.61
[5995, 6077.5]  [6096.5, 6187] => 1.05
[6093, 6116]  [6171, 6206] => 0.64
